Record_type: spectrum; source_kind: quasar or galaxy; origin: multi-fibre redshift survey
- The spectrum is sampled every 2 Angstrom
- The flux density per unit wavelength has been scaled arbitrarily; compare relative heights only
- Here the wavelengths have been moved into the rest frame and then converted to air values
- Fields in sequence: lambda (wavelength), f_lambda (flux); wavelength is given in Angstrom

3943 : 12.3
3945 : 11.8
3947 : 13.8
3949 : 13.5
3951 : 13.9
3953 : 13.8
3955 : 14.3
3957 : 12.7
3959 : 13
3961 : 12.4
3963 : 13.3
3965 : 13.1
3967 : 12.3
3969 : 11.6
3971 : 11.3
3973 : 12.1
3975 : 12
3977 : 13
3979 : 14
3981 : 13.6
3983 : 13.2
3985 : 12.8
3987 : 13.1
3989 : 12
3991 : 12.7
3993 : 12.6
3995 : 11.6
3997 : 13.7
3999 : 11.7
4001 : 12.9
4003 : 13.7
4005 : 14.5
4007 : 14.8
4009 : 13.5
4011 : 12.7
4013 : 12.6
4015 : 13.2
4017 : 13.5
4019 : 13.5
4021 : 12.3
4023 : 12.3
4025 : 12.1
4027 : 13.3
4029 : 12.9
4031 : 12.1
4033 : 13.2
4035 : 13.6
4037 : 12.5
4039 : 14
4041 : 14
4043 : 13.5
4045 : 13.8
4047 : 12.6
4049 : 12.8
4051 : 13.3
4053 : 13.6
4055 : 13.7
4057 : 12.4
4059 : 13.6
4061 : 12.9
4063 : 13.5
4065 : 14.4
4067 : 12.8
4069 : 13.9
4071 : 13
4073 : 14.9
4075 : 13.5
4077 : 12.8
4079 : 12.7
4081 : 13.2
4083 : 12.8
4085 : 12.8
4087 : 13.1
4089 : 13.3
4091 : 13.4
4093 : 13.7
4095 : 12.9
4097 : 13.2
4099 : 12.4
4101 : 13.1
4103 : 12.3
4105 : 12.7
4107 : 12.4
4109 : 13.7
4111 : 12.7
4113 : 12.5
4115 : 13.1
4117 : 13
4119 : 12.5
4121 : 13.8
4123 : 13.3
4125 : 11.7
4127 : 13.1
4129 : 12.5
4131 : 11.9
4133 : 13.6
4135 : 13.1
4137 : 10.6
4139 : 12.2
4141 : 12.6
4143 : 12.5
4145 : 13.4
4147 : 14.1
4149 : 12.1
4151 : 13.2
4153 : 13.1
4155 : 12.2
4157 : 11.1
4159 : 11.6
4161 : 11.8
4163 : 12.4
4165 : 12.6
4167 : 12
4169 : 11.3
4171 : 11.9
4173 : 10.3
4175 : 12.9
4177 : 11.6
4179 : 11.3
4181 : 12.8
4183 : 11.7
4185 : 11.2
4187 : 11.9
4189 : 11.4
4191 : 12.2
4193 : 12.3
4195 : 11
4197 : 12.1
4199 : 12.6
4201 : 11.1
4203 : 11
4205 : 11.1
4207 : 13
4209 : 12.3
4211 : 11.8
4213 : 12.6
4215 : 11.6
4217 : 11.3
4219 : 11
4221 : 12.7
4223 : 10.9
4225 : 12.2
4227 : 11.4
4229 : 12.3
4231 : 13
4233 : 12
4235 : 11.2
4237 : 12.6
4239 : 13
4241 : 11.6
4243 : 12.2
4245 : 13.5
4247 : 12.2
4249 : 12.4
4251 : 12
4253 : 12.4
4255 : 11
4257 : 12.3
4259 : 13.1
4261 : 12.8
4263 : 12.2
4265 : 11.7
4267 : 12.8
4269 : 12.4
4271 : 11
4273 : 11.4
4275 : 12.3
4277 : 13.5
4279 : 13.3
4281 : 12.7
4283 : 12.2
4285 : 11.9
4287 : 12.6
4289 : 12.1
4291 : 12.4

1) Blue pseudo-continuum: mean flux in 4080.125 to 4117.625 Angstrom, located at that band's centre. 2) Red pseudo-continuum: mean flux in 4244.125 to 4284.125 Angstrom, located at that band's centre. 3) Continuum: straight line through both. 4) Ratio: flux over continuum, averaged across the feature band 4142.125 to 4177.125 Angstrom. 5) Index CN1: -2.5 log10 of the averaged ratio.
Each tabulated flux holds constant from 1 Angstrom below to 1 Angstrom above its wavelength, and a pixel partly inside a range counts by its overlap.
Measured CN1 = 0.04 mag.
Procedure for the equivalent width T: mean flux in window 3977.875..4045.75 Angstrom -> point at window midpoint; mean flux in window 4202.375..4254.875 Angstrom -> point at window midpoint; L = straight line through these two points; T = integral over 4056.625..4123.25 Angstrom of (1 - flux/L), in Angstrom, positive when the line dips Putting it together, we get -2.2 Angstrom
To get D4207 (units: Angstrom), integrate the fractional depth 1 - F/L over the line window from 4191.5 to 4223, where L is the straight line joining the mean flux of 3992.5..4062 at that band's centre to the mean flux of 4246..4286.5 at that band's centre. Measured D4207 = 1.7 Angstrom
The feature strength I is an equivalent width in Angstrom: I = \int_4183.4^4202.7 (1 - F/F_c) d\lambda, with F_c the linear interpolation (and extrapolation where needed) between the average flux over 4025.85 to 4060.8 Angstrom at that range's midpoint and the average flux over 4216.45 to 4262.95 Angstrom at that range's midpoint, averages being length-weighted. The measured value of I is 1.05 Angstrom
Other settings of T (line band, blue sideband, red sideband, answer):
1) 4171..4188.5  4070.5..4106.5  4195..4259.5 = 0.95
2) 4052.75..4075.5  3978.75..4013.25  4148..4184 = -1.56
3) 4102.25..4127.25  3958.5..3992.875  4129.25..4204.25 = -1.21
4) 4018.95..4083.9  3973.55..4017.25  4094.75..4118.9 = -1.32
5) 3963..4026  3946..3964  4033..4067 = 2.57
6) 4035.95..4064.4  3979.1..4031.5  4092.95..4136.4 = -0.87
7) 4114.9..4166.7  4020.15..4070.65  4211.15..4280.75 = 0.53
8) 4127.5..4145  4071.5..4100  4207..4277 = 0.53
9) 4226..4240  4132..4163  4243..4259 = 0.14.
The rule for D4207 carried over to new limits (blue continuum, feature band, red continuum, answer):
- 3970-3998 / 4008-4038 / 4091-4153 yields -0.38 Angstrom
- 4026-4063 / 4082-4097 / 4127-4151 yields -0.23 Angstrom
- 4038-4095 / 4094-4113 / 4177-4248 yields 0.27 Angstrom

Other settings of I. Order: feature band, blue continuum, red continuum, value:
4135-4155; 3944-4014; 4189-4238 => -0.7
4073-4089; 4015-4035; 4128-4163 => -0.6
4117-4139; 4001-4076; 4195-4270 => 0.2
